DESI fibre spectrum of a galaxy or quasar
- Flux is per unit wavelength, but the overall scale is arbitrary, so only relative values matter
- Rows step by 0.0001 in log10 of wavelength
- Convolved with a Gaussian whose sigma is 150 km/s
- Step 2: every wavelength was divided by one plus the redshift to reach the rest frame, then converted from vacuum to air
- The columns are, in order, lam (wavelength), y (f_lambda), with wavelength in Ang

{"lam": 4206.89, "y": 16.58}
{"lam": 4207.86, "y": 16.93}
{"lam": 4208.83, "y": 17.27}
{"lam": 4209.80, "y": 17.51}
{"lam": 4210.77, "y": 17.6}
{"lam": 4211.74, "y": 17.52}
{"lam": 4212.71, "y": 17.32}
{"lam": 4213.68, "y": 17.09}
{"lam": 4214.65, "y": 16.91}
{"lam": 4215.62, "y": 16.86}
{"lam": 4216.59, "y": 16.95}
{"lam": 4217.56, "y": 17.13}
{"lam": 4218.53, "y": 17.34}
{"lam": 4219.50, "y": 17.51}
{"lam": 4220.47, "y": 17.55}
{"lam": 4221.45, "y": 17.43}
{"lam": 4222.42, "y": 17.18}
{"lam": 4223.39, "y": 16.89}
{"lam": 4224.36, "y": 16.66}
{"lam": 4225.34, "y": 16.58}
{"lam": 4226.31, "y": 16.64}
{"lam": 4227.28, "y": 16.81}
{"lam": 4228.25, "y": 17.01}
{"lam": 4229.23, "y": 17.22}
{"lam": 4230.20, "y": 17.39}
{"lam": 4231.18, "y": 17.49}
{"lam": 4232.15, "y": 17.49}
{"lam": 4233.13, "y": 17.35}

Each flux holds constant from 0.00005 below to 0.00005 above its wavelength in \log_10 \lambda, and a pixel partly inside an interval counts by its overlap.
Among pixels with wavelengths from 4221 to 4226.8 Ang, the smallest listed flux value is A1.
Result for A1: 16.58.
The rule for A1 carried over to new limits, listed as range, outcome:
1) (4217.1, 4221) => 17.13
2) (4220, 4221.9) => 17.43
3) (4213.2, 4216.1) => 16.86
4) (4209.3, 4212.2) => 17.51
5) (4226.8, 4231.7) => 16.81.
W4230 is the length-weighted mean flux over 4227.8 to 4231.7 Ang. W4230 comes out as 17.3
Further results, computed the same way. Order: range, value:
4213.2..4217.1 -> 17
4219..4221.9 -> 17.5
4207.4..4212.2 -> 17.4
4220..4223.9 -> 17.3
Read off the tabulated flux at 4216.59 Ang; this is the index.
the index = 16.95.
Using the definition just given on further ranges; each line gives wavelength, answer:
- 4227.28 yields 16.81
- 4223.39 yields 16.89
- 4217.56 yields 17.13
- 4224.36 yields 16.66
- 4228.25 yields 17.01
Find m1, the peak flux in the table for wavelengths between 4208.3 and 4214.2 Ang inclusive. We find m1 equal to 17.6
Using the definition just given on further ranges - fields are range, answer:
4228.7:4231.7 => 17.49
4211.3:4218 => 17.52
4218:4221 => 17.55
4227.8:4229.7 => 17.22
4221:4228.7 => 17.43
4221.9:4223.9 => 17.18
